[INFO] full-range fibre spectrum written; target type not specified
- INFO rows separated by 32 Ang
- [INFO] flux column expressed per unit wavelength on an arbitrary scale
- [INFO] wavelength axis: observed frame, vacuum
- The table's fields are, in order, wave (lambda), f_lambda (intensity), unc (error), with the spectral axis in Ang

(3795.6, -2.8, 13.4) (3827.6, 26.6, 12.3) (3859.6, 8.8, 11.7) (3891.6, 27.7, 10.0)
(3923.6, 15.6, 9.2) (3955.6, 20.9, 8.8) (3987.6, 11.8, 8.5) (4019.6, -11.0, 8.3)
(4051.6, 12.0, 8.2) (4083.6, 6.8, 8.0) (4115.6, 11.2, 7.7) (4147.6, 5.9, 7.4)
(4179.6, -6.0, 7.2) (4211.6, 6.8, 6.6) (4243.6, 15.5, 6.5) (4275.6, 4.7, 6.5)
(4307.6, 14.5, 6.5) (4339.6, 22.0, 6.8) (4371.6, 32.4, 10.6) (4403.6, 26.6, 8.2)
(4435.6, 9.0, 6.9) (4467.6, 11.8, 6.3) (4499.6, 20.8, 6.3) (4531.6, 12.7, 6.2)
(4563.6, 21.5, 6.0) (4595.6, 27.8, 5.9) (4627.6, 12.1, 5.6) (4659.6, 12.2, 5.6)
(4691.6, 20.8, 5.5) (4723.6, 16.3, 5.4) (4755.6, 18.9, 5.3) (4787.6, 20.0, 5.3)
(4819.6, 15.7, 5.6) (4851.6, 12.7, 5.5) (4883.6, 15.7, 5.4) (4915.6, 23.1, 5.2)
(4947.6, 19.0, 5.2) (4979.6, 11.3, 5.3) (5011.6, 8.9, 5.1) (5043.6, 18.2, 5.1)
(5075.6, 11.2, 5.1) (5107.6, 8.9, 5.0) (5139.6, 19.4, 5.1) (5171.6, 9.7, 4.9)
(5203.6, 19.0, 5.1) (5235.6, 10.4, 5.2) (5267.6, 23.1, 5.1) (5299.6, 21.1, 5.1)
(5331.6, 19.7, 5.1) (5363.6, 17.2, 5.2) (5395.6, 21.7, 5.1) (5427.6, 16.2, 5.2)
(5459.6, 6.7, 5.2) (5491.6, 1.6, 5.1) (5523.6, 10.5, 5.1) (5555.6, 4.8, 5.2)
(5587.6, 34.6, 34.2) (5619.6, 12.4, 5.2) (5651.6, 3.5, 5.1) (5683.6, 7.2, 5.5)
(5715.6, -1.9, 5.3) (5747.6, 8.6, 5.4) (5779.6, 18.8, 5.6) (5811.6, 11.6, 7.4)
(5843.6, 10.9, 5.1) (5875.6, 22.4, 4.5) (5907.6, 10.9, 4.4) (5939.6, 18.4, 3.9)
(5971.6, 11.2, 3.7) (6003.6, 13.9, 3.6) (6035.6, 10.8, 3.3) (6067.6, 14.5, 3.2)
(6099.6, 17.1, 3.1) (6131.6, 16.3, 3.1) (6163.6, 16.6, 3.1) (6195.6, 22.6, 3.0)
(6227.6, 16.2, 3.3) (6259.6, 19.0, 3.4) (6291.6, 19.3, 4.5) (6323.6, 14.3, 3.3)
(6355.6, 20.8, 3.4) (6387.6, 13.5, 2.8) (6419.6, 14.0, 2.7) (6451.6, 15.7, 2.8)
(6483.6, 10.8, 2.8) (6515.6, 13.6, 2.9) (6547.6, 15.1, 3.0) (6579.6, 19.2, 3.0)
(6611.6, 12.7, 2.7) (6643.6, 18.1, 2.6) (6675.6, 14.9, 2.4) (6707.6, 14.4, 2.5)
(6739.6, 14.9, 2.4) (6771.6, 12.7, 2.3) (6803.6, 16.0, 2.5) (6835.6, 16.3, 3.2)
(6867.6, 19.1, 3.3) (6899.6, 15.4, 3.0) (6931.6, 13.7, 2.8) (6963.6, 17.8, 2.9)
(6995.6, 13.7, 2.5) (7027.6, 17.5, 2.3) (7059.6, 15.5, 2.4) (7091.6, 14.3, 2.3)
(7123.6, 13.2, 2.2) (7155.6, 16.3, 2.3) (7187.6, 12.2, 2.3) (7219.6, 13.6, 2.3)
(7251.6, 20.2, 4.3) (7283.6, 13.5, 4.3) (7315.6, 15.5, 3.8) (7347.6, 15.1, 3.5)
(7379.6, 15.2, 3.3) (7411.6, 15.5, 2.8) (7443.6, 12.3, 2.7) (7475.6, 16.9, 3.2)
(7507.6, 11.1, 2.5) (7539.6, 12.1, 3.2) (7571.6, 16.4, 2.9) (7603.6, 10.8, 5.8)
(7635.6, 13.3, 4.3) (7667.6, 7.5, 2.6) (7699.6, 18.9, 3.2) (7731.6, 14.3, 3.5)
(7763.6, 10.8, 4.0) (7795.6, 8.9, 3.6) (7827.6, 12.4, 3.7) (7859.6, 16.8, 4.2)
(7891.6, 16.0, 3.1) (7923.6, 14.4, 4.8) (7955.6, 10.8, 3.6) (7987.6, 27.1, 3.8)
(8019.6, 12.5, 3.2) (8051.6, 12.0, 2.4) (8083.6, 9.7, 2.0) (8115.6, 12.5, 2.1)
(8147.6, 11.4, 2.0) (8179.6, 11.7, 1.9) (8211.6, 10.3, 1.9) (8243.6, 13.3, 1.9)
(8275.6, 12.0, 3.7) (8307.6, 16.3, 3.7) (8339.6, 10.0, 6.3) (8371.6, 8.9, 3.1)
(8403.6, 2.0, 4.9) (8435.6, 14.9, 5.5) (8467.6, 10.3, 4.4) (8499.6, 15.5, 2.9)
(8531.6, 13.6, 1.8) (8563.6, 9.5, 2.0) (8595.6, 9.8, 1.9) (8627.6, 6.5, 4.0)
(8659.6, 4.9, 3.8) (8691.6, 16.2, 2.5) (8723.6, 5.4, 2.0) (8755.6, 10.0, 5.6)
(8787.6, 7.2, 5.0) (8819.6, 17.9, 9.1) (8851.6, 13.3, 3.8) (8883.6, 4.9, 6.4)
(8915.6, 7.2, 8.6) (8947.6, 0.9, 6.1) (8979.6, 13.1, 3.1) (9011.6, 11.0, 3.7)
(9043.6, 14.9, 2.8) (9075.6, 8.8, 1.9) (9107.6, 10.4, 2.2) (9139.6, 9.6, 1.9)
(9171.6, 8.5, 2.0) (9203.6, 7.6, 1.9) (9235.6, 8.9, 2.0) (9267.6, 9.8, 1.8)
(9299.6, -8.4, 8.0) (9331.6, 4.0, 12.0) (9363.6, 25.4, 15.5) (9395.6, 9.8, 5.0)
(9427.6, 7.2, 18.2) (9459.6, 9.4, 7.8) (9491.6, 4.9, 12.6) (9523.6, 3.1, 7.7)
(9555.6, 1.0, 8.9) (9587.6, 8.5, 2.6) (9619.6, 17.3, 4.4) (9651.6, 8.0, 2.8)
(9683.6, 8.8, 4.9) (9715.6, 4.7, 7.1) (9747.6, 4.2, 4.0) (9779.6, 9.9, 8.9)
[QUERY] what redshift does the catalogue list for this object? 0.18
